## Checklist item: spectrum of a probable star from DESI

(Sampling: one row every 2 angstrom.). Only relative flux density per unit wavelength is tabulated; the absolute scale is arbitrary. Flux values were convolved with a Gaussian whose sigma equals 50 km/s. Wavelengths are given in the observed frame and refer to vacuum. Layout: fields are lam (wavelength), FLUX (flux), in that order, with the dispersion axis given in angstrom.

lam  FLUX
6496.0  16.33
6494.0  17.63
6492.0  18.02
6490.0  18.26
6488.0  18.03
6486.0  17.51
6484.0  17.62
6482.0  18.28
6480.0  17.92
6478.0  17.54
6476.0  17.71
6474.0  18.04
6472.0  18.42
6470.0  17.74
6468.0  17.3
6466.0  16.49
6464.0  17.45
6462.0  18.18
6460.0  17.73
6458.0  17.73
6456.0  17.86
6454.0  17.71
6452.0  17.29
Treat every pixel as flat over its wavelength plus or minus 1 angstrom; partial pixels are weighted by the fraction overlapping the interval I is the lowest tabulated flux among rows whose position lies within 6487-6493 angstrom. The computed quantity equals 18.02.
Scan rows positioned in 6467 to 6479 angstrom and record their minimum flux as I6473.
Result 17.3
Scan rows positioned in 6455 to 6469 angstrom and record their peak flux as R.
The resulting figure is 18.18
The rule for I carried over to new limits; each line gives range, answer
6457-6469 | 16.49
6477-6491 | 17.51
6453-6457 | 17.71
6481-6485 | 17.62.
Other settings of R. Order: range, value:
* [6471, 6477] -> 18.42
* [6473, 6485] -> 18.28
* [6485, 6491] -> 18.26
